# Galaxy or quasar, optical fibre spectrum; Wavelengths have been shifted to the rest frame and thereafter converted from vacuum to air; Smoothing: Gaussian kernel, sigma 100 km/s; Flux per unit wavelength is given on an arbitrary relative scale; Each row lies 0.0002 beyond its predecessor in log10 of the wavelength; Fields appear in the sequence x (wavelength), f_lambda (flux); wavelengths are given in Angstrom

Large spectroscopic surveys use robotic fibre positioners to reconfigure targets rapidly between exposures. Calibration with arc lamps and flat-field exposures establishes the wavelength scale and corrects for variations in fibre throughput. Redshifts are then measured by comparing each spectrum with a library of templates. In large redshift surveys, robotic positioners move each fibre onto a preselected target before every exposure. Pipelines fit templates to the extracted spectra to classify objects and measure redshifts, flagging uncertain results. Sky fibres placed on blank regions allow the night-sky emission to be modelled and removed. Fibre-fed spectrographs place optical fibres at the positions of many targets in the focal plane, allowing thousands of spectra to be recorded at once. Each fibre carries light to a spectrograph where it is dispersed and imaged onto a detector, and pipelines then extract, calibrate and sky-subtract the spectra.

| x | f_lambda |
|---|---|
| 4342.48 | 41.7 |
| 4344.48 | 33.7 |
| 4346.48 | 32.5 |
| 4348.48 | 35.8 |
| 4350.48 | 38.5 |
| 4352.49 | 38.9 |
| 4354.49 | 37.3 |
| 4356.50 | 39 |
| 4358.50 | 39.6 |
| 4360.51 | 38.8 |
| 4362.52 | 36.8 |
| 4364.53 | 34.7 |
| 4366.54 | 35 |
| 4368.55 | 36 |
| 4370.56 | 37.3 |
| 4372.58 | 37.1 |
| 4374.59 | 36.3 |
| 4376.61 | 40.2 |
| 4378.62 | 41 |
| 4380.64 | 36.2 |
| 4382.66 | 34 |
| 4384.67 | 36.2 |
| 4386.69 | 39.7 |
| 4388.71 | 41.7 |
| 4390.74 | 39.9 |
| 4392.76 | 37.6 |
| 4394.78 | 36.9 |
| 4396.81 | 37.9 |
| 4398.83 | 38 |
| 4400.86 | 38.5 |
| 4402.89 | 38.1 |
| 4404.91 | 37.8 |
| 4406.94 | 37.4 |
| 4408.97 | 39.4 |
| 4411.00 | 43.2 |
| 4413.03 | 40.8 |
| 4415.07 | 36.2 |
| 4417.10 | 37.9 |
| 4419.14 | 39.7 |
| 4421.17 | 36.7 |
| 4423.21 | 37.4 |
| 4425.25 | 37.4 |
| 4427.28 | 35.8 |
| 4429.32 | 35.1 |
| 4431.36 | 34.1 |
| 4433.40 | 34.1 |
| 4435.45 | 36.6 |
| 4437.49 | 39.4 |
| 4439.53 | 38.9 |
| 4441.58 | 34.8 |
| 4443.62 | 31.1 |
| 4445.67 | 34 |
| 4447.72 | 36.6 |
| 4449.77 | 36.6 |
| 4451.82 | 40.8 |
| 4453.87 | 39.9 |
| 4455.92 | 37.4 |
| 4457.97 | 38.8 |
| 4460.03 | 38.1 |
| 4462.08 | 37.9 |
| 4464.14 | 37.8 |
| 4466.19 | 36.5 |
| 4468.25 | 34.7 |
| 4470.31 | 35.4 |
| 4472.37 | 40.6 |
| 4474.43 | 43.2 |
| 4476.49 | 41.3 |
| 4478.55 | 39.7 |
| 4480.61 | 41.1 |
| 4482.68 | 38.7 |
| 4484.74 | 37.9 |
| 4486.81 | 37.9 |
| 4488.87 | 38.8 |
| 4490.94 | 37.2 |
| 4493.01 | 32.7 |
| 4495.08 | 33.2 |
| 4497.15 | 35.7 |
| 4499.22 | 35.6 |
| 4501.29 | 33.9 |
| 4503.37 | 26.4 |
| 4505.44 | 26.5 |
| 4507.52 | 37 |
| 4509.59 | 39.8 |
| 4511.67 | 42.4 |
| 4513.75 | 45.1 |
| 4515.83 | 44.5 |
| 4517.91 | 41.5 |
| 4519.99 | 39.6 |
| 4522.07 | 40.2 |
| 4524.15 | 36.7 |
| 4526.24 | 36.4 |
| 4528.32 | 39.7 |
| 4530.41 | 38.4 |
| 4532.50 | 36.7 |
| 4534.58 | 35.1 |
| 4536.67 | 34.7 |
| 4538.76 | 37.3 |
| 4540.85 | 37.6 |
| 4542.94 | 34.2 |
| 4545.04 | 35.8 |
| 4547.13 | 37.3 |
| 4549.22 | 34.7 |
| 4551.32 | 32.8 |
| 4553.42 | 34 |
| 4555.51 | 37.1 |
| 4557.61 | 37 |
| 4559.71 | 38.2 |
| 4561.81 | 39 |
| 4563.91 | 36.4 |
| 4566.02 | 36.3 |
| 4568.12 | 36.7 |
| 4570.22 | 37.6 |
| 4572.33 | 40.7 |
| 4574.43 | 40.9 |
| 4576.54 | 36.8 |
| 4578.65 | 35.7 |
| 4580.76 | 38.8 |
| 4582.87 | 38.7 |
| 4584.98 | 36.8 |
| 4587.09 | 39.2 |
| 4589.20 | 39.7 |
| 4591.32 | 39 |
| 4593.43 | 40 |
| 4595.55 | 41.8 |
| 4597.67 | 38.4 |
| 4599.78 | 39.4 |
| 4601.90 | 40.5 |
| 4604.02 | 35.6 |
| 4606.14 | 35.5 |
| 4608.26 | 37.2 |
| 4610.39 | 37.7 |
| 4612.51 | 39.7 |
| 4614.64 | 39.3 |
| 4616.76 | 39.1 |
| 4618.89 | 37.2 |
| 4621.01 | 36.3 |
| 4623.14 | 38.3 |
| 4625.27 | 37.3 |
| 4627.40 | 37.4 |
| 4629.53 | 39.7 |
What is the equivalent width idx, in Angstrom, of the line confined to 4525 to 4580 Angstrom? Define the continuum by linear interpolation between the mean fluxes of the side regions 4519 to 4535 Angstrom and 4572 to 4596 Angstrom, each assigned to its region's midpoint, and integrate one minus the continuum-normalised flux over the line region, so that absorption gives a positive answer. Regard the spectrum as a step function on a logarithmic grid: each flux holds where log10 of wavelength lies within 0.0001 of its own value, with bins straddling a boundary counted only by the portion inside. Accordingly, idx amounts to 2.2 Angstrom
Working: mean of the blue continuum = 38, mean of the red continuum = 38.9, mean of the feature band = 36.8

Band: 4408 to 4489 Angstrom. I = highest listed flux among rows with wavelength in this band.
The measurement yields 43.2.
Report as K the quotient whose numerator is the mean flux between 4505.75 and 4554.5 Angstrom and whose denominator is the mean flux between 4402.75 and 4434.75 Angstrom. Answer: 1.00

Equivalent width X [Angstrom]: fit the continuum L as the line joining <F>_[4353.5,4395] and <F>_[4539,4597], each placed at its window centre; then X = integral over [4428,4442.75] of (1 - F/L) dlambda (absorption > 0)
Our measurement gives 0.61 Angstrom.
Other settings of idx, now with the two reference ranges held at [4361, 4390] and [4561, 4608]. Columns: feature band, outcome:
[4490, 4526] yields 0.98 Angstrom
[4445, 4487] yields -0.67 Angstrom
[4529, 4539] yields 0.42 Angstrom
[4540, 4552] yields 0.85 Angstrom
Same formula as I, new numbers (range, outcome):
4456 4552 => 45.1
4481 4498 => 38.8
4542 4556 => 37.3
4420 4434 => 37.4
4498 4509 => 37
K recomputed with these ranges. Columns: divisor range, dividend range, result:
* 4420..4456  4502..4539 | 1.03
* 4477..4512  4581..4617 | 1.07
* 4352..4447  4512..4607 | 1.01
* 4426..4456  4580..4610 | 1.06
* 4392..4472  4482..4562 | 0.99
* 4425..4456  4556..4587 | 1.04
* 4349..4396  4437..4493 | 1.00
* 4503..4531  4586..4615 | 1.01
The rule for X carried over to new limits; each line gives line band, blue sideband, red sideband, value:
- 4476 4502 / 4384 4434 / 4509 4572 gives 0.5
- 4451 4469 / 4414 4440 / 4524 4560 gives -0.7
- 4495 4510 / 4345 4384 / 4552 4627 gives 1.7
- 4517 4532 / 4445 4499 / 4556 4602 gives -0.3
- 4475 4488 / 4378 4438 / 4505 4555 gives -0.7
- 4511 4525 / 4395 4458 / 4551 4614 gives -1.4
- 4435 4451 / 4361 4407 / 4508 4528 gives 1.2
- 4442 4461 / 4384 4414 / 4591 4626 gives 0.9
